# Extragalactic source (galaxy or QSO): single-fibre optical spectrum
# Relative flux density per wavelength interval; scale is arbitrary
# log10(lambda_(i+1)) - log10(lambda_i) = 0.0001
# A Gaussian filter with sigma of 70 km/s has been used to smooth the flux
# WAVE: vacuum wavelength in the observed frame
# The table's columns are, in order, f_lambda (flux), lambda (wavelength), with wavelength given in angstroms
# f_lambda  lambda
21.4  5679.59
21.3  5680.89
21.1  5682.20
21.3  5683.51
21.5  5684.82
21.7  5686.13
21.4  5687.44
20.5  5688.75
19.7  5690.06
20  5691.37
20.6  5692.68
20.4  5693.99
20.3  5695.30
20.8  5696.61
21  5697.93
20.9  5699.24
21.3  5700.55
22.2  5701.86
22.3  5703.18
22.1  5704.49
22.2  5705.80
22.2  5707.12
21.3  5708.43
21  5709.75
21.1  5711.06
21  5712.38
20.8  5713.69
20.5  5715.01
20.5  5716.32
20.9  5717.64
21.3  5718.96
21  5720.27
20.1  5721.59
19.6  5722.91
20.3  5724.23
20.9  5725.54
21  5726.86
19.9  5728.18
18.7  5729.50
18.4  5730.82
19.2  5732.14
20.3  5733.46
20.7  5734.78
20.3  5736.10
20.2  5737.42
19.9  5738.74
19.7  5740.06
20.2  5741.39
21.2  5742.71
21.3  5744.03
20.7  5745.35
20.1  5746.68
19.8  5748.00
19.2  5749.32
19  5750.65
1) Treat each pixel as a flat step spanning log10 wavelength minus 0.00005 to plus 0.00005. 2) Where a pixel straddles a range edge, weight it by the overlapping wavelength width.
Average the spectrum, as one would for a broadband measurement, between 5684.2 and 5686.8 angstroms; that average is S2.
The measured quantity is 21.6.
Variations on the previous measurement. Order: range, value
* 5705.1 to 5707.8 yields 22.2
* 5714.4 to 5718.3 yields 20.6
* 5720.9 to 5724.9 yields 20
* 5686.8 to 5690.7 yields 20.5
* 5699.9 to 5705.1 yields 22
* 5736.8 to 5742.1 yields 20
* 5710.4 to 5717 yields 20.8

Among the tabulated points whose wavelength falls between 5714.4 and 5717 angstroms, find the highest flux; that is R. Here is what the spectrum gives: 20.5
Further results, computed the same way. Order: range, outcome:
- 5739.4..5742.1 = 20.2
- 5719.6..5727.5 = 21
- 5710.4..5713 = 21.1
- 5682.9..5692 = 21.7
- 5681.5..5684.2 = 21.3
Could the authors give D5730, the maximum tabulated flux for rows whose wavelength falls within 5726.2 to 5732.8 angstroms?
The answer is 21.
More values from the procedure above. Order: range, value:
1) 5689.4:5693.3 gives 20.6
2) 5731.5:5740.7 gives 20.7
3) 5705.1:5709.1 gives 22.2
